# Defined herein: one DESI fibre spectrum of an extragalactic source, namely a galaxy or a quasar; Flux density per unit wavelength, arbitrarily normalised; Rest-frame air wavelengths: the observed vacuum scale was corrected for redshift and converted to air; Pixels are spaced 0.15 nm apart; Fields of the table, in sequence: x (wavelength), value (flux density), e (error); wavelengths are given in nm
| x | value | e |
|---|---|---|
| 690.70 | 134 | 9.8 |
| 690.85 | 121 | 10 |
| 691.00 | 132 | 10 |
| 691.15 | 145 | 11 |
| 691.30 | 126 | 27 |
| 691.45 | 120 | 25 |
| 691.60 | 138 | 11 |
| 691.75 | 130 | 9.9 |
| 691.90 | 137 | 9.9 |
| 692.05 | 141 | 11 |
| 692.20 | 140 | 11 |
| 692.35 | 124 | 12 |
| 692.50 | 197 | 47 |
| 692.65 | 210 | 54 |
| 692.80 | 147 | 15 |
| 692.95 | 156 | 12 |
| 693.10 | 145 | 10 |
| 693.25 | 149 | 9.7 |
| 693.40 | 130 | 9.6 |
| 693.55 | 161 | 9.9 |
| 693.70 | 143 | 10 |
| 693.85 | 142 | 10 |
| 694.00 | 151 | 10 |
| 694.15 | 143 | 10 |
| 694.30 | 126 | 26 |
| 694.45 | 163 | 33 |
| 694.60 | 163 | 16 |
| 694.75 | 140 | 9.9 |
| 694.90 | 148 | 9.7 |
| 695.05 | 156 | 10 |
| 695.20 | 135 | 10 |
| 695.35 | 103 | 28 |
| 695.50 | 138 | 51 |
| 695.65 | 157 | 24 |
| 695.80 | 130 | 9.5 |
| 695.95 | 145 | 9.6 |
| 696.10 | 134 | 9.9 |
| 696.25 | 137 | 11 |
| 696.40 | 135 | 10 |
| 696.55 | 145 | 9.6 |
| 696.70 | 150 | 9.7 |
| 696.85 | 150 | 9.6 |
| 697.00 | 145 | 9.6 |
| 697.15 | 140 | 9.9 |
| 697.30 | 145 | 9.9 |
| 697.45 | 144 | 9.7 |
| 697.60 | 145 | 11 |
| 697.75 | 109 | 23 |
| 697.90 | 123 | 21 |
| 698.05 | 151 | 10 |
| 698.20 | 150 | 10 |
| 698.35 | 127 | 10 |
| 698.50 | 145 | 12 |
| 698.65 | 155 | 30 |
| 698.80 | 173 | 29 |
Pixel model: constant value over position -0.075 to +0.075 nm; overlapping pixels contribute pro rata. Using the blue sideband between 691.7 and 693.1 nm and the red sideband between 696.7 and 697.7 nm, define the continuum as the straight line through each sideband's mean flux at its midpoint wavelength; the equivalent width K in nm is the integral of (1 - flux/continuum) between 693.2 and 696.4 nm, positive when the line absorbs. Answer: 0.14 nm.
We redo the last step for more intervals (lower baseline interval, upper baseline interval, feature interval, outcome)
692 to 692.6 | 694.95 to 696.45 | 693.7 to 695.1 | -0.042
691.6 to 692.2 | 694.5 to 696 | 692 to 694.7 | -0.249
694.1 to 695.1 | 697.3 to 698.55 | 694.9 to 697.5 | 0.039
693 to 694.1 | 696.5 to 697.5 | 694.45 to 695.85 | 0.032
